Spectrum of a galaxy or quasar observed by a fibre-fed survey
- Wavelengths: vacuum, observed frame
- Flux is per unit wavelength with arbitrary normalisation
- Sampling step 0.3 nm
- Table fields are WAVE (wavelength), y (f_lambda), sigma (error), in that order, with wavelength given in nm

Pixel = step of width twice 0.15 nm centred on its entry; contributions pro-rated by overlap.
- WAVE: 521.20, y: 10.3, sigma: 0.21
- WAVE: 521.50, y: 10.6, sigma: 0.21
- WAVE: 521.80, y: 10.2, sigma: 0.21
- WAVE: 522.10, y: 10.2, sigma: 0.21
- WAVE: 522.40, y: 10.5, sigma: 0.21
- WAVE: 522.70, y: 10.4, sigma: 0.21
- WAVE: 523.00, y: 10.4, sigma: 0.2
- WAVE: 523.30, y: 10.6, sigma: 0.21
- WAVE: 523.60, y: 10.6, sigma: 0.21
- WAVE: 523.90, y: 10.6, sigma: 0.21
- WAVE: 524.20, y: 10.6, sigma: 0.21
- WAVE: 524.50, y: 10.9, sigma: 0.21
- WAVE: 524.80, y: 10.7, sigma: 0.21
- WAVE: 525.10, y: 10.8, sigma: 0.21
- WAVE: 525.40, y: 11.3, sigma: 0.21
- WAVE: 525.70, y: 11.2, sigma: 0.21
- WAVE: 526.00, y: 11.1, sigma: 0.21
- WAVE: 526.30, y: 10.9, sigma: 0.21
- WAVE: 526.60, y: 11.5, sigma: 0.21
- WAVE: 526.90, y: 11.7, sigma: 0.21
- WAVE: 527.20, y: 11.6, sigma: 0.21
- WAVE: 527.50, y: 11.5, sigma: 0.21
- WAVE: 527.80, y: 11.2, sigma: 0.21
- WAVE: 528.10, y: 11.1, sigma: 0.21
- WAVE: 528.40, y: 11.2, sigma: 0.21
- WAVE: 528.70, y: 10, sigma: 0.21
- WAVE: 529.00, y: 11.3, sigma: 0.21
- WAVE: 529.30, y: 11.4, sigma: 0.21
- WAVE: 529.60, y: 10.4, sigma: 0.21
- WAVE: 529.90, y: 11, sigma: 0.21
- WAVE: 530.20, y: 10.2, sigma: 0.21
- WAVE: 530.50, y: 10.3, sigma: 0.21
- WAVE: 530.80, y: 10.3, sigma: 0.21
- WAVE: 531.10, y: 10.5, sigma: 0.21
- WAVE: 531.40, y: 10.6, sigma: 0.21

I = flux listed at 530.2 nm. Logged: 10.2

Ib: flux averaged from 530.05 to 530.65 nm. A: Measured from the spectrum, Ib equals 10.3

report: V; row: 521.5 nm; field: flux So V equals 10.6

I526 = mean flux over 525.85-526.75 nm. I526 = 11.2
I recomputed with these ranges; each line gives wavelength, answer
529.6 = 10.4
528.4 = 11.2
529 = 11.3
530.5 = 10.3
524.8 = 10.7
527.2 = 11.6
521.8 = 10.2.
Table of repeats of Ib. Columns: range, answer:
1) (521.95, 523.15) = 10.4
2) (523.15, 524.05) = 10.6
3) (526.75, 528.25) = 11.4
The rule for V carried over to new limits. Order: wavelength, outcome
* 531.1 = 10.5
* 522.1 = 10.2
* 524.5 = 10.9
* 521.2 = 10.3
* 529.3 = 11.4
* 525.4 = 11.3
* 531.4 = 10.6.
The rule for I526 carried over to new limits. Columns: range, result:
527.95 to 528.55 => 11.1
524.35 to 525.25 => 10.8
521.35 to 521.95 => 10.4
